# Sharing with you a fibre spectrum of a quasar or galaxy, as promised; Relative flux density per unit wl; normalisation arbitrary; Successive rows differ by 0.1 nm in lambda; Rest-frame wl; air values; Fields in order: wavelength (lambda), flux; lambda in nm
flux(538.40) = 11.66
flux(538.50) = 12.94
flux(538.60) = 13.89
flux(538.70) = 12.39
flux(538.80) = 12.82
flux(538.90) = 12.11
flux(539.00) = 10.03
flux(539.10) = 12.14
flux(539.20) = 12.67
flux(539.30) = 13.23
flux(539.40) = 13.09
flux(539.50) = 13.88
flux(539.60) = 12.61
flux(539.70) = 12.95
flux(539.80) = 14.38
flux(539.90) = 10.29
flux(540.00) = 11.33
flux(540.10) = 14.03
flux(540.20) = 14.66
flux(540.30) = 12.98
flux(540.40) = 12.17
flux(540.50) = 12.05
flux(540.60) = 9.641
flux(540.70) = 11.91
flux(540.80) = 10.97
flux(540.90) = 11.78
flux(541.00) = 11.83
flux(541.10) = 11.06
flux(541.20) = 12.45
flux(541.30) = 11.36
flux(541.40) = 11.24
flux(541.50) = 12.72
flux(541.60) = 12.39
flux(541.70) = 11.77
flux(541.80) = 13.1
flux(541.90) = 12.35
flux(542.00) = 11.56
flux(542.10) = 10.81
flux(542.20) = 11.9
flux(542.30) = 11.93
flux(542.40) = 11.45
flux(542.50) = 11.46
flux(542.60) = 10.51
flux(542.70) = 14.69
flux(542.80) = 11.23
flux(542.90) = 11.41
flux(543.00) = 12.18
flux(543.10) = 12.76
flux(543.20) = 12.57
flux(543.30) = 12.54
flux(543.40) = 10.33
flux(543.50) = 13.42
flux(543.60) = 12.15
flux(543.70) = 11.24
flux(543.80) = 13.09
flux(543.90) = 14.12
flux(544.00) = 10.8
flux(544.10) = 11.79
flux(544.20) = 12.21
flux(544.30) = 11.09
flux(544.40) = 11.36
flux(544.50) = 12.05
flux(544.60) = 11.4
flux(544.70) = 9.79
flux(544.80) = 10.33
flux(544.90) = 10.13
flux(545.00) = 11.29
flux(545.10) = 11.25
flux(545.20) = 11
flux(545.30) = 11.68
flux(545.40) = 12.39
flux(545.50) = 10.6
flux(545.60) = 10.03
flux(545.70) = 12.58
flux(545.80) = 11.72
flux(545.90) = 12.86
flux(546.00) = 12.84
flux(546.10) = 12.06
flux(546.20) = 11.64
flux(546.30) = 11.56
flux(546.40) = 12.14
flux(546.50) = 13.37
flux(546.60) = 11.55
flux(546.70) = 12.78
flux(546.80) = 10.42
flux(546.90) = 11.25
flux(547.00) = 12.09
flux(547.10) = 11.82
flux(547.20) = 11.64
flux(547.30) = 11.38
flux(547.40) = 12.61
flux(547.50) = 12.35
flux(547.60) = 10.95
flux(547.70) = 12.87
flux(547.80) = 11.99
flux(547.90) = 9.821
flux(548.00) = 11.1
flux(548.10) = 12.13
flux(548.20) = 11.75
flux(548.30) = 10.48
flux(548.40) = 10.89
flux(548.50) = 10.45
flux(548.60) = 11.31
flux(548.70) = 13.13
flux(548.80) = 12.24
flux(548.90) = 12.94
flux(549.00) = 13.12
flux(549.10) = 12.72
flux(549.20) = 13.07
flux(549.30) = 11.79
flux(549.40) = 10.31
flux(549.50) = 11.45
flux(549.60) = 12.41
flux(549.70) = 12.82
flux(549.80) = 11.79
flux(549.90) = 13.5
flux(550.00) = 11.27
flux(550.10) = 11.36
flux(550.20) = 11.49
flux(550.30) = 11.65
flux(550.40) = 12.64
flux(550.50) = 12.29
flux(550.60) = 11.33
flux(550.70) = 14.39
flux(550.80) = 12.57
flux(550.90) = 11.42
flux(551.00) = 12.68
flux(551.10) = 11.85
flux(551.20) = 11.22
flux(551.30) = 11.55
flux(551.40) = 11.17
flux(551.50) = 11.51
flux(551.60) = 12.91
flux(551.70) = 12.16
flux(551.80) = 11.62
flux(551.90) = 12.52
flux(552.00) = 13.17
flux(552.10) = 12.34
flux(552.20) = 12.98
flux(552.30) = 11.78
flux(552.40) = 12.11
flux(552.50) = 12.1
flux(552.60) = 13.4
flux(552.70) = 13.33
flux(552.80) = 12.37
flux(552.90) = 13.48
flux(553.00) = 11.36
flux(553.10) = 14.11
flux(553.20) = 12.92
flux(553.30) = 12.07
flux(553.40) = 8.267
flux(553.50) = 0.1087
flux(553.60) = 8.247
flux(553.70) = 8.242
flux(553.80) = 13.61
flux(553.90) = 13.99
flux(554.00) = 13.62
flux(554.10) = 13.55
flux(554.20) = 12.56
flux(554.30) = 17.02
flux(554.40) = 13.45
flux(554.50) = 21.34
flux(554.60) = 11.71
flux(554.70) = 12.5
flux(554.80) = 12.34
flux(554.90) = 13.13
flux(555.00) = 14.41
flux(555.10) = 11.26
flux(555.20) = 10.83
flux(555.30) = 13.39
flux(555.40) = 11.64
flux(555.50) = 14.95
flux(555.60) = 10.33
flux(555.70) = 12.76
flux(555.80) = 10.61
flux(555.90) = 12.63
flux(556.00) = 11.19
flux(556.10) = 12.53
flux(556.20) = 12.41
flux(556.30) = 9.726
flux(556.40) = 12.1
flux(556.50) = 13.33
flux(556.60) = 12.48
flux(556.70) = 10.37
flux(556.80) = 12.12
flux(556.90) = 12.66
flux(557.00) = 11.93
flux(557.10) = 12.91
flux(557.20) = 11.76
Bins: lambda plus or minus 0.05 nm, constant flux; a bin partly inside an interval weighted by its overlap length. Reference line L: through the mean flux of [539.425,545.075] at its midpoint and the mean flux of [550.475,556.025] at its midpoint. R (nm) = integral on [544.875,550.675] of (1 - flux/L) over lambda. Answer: 0.14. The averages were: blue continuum 12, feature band 11.8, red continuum 12.3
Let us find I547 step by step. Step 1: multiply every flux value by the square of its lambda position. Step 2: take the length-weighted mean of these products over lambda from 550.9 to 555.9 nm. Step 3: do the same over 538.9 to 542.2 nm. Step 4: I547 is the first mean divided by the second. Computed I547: 1.06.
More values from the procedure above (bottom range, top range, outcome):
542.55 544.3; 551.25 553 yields 1.05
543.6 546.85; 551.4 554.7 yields 1.08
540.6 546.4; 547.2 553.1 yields 1.05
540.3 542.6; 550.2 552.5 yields 1.08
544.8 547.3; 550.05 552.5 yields 1.06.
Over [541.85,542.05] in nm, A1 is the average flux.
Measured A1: 12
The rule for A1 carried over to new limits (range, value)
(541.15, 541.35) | 11.9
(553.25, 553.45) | 10.2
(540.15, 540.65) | 12.3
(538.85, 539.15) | 11.4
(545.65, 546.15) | 12.4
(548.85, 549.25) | 13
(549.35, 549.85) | 11.8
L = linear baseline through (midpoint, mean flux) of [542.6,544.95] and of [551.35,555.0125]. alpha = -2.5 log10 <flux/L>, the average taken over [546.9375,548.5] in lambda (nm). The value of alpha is 0.05 mag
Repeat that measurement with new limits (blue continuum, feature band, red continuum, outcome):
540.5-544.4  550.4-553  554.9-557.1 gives -0.02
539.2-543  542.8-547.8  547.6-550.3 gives 0.02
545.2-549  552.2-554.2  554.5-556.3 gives 0.06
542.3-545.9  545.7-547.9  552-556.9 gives -0.01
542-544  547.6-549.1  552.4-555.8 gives 0.04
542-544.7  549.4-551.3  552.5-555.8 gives 0.01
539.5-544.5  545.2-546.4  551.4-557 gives 0.03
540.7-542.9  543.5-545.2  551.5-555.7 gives 0.04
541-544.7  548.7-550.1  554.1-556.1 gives 0.02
